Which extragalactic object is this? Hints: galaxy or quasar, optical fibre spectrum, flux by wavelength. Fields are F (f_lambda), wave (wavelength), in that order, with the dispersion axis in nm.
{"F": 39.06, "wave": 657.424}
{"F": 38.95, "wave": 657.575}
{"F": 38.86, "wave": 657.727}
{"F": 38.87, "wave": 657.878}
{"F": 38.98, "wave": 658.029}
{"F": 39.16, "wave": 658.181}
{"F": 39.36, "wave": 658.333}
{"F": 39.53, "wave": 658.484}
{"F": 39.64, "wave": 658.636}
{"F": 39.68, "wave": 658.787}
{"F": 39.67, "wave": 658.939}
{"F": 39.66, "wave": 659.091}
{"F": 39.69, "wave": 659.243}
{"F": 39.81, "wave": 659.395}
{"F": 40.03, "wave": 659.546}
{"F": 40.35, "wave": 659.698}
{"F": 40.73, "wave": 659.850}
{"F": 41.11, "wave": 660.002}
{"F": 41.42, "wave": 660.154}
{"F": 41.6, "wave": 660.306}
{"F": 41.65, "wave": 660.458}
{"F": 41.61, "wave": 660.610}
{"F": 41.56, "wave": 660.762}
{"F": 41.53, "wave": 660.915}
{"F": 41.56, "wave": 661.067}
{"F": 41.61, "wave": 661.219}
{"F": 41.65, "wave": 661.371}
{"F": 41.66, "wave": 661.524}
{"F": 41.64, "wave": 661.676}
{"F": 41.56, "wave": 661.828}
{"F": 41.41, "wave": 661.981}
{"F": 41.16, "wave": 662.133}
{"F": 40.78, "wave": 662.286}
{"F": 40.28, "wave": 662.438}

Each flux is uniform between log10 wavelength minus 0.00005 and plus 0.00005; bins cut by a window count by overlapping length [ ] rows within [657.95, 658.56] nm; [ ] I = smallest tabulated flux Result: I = 38.98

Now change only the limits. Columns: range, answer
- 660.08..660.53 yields 41.42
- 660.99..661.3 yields 41.56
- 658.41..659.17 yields 39.53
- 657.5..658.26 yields 38.86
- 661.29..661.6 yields 41.65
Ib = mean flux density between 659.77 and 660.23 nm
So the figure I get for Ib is 41.1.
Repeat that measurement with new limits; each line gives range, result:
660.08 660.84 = 41.5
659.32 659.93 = 40.3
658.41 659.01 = 39.6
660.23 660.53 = 41.6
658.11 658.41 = 39.3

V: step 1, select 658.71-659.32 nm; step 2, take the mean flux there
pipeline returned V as 39.7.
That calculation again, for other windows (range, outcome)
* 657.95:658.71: 39.3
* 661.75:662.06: 41.5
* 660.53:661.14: 41.5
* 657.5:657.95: 38.9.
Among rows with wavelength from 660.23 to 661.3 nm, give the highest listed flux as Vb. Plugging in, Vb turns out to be 41.65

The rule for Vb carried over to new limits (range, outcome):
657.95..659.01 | 39.68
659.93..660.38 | 41.6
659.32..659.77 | 40.35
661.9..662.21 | 41.41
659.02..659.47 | 39.81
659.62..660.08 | 41.11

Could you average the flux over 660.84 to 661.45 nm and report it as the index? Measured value 41.6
